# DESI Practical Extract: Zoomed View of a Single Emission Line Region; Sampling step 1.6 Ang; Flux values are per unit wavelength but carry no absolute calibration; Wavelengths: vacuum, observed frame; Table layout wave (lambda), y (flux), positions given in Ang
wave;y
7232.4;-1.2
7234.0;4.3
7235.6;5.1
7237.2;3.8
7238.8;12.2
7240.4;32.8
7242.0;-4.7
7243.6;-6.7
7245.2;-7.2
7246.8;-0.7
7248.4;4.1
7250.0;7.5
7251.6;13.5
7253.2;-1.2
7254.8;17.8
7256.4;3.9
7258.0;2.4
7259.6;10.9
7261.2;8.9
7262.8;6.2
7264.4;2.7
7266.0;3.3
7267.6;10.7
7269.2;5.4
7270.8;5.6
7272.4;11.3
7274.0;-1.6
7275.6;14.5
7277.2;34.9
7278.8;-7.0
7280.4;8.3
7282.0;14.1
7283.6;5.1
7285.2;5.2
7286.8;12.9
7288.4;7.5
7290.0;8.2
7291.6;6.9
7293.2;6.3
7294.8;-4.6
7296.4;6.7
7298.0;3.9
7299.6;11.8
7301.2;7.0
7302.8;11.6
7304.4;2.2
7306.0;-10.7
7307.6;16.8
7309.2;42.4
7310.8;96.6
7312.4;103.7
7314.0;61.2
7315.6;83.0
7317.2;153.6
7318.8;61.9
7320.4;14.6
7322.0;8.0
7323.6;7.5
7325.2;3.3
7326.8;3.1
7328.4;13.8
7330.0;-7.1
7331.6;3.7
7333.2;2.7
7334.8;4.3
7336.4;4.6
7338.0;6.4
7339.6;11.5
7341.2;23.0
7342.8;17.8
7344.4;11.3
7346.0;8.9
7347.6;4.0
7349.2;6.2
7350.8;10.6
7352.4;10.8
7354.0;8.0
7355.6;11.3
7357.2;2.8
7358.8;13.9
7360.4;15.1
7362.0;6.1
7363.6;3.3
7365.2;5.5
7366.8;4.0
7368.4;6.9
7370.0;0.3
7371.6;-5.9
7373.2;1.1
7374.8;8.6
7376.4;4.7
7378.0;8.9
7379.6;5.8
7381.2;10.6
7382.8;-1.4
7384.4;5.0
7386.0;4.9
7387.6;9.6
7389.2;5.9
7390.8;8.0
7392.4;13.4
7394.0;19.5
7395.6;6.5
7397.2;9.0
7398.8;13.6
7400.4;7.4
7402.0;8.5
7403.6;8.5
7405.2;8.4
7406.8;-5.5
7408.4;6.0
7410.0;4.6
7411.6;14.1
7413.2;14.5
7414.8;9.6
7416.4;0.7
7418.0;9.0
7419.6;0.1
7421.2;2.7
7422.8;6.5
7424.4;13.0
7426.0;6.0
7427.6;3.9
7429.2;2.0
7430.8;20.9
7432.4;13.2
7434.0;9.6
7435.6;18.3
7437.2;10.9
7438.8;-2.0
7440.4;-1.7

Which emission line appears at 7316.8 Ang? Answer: [O II] 3727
